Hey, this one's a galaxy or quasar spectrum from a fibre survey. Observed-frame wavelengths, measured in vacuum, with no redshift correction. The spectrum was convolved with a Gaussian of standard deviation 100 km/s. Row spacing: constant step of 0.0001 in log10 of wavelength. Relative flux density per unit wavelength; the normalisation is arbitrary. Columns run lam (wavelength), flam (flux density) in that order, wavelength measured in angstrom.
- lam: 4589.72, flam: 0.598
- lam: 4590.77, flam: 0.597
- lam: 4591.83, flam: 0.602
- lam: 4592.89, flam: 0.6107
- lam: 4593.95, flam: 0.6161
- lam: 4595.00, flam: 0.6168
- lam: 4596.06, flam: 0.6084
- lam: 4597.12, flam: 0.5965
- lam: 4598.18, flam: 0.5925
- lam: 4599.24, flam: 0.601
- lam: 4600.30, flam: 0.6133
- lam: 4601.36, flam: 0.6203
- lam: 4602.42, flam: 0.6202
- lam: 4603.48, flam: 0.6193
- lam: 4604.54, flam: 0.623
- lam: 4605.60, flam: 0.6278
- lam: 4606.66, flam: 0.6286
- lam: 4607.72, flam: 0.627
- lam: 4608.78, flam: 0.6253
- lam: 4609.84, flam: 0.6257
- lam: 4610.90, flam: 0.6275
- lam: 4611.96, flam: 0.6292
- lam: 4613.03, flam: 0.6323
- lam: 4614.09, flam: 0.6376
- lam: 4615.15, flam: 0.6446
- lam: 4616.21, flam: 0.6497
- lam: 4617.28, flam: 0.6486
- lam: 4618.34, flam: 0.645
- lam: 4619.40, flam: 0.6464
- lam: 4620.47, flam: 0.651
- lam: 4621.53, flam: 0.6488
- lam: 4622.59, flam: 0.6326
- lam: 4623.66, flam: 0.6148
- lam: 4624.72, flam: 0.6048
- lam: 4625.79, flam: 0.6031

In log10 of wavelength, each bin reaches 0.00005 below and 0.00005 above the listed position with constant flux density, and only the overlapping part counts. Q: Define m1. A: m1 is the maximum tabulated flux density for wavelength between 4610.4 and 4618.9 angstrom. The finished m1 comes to 0.6497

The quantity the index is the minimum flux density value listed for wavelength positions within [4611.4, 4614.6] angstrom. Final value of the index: 0.6292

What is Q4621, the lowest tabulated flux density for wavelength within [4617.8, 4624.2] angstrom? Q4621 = 0.6148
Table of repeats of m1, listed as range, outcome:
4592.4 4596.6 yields 0.6168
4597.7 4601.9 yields 0.6203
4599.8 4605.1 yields 0.623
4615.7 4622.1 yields 0.651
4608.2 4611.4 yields 0.6275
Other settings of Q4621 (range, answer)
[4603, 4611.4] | 0.6193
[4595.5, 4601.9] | 0.5925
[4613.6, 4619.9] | 0.6376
